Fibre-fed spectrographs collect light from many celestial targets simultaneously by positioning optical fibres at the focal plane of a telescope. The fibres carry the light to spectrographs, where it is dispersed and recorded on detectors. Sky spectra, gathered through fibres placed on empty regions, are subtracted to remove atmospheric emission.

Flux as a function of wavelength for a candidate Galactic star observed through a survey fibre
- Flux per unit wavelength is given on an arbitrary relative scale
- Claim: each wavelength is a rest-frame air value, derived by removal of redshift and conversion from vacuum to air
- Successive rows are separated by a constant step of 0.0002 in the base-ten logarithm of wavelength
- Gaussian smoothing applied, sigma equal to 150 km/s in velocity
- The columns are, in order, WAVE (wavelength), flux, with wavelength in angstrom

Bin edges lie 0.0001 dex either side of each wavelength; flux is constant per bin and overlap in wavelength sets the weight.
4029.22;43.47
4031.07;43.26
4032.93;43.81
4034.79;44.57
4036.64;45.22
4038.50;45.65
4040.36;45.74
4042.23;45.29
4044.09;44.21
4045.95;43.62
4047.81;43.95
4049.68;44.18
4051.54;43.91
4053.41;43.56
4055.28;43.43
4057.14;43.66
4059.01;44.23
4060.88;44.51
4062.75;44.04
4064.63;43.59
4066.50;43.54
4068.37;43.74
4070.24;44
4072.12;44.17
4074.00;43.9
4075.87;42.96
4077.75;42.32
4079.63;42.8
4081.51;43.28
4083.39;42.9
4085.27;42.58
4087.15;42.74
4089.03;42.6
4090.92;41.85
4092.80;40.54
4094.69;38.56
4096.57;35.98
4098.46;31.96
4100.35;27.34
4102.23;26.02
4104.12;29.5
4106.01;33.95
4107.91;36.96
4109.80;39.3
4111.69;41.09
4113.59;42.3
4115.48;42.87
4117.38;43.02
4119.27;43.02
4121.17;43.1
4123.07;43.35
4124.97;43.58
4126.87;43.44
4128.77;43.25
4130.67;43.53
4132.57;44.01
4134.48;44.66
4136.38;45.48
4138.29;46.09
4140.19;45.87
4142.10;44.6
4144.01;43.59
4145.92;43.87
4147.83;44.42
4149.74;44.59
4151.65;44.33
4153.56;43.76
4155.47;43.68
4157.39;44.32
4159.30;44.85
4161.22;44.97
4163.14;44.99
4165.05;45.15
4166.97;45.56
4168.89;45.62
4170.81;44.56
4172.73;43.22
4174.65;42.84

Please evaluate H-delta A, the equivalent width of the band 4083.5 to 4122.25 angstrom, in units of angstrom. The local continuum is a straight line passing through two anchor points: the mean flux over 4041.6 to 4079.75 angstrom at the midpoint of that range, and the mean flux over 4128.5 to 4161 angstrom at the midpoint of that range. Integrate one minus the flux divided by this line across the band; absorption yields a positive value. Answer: 5.0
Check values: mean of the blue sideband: 43.8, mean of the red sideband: 44.4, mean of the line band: 38.4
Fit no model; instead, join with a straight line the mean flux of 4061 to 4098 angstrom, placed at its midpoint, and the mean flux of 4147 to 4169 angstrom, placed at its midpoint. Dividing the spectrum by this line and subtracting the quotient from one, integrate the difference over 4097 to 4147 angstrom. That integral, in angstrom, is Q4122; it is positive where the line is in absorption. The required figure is 3.50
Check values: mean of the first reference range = 42.3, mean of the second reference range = 44.7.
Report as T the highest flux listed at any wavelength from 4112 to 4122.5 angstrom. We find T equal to 43.1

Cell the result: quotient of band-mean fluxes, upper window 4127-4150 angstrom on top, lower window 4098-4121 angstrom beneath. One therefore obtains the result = 1.21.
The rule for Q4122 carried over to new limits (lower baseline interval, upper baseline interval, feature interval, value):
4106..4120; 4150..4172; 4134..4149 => -0.6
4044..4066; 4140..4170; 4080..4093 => 0.5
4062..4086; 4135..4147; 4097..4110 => 3.6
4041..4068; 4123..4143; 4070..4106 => 4.2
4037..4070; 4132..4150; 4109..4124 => 0.8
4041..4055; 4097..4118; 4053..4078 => -1.3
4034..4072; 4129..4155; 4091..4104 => 3.1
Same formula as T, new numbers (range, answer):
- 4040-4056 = 45.74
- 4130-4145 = 46.09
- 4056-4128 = 44.51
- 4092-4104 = 40.54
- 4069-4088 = 44.17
